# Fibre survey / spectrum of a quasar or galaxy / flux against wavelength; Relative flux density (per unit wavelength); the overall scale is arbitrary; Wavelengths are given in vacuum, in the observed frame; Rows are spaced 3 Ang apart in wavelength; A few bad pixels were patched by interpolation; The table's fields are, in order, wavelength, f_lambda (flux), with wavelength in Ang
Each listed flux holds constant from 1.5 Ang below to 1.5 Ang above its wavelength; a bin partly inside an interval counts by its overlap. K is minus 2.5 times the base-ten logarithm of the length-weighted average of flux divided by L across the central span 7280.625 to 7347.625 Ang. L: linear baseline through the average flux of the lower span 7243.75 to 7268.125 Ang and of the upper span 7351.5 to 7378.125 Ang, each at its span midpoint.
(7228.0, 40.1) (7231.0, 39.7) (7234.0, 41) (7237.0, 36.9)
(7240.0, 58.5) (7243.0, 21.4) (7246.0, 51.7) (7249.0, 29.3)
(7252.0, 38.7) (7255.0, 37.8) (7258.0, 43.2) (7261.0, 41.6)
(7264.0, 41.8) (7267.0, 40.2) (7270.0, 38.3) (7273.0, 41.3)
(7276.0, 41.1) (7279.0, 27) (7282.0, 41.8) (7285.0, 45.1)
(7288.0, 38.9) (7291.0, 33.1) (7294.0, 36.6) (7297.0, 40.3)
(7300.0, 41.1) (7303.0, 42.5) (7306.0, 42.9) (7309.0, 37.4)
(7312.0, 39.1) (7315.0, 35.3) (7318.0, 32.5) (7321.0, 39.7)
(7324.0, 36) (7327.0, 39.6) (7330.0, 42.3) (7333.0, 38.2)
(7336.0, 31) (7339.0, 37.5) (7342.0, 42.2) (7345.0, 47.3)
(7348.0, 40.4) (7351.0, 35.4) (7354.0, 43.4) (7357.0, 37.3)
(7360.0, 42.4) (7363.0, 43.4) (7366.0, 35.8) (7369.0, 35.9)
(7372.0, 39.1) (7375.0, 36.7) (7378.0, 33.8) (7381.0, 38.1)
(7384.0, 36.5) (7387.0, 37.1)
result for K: 0.01 mag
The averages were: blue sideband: 40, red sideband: 38.8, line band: 39.1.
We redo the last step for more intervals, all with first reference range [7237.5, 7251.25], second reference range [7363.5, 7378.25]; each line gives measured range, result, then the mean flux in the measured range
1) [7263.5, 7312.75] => -0.01 mag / 39.3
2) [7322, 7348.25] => -0.04 mag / 39.3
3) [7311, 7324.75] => 0.05 mag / 36.5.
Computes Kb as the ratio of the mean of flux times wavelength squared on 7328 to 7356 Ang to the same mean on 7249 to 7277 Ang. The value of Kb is 1.02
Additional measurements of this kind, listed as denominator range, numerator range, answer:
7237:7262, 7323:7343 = 0.97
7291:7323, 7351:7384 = 1.01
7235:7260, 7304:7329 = 0.97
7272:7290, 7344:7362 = 1.07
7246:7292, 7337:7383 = 1.03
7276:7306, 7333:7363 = 1.04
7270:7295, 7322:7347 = 1.04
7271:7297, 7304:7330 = 1.01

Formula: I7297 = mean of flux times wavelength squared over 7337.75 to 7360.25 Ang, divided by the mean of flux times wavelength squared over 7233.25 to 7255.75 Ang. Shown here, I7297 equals 1.06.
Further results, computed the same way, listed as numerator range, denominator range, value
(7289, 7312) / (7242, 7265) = 1.03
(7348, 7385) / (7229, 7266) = 0.98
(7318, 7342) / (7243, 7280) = 0.99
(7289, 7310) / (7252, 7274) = 0.98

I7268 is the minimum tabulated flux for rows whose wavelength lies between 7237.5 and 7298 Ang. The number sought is 21.4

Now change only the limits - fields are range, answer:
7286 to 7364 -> 31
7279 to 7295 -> 27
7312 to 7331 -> 32.5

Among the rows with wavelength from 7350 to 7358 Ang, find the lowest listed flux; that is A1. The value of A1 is 35.4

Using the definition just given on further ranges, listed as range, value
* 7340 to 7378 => 33.8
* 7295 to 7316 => 35.3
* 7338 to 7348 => 37.5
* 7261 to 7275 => 38.3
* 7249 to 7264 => 29.3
